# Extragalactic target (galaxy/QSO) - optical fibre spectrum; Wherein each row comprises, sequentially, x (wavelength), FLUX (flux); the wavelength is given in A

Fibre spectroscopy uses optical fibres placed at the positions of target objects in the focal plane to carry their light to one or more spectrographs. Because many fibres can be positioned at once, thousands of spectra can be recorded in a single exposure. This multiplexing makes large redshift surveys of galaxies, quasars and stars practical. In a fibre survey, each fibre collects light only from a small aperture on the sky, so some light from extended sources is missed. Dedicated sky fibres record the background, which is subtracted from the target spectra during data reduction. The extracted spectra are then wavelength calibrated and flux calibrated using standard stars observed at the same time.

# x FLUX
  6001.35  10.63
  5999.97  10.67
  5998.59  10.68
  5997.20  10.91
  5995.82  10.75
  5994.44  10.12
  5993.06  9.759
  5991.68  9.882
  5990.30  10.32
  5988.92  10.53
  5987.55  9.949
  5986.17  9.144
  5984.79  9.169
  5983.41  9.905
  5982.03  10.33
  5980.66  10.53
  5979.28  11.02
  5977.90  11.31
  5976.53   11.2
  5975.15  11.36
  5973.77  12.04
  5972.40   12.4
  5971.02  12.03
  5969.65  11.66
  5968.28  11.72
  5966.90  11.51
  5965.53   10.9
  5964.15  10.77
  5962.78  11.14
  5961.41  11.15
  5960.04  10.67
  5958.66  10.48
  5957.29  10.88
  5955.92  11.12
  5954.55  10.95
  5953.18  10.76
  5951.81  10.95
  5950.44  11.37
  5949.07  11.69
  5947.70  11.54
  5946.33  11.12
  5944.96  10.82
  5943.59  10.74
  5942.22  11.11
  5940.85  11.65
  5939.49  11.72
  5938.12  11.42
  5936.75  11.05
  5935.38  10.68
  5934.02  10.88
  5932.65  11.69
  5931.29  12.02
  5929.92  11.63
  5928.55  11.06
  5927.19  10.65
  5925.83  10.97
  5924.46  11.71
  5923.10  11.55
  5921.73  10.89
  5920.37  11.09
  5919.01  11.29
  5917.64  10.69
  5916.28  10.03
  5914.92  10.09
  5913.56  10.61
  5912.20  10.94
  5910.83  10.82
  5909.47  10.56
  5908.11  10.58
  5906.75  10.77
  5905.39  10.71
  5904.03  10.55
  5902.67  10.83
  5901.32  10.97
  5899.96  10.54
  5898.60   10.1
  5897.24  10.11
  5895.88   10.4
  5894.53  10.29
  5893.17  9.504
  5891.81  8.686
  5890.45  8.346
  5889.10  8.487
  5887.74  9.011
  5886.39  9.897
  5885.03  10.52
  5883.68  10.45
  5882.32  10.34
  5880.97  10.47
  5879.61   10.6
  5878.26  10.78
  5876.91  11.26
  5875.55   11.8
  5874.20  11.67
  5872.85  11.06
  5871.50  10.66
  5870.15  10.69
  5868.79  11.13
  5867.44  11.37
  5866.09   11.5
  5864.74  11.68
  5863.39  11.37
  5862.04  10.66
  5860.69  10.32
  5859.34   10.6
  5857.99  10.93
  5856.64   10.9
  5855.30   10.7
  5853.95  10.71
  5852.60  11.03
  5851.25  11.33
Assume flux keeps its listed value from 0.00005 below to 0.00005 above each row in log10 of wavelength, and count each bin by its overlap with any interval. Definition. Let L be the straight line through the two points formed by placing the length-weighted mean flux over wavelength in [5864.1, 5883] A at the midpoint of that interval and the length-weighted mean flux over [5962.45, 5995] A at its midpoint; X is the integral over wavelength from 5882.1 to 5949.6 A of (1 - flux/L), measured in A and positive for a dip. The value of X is 1.67 A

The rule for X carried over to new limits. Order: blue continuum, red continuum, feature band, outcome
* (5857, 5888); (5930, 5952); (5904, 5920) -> 0.7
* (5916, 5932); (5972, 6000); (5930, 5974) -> -1.6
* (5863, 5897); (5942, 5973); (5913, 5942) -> -0.5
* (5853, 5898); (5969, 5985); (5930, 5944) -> -0.6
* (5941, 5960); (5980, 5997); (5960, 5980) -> -1.7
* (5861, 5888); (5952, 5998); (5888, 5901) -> 1.5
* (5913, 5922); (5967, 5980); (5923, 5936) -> -0.5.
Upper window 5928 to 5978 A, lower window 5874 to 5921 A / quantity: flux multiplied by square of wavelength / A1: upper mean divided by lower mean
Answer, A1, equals 1.11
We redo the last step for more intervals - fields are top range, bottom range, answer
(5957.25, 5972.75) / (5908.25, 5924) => 1.06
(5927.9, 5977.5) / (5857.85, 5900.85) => 1.10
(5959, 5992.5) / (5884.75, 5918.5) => 1.09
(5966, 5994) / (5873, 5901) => 1.09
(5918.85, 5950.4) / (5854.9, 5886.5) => 1.05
